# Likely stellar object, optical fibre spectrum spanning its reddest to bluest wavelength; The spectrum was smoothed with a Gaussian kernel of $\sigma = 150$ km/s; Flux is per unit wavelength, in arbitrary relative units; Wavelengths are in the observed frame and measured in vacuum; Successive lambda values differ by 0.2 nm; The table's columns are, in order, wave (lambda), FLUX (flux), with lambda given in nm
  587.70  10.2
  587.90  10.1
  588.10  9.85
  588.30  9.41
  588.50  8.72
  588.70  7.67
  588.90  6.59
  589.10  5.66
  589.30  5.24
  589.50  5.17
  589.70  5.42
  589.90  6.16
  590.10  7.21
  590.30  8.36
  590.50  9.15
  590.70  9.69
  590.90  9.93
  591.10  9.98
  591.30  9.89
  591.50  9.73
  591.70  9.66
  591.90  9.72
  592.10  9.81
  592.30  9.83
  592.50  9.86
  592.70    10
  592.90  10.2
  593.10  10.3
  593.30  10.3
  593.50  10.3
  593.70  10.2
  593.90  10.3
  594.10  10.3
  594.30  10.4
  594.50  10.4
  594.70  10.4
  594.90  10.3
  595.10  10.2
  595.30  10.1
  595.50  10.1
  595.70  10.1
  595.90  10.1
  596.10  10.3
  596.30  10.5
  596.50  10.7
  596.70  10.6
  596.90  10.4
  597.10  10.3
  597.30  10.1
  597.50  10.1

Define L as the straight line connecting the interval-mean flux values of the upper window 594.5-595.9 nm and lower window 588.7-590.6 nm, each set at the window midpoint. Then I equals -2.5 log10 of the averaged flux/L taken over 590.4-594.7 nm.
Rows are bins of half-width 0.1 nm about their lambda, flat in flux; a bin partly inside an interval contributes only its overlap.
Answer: -0.19 mag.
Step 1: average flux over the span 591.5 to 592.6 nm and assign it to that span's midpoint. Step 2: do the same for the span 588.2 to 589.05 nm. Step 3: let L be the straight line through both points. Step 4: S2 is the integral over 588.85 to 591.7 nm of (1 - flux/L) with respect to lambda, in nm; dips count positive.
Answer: 0.35 nm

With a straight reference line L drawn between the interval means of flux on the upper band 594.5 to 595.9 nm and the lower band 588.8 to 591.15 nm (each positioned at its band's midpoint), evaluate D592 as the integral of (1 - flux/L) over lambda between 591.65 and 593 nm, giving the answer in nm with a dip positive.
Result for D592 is -0.20 nm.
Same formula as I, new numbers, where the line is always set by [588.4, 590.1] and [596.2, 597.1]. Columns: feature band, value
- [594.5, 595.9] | -0.055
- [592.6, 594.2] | -0.177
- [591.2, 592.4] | -0.244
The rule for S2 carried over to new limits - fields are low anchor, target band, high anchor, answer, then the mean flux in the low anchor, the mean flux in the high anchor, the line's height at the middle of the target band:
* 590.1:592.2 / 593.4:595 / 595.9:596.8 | -0.04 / 9.48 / 10.5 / 10.1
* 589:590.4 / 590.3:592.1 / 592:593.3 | -0.35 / 6.17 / 10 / 8.13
